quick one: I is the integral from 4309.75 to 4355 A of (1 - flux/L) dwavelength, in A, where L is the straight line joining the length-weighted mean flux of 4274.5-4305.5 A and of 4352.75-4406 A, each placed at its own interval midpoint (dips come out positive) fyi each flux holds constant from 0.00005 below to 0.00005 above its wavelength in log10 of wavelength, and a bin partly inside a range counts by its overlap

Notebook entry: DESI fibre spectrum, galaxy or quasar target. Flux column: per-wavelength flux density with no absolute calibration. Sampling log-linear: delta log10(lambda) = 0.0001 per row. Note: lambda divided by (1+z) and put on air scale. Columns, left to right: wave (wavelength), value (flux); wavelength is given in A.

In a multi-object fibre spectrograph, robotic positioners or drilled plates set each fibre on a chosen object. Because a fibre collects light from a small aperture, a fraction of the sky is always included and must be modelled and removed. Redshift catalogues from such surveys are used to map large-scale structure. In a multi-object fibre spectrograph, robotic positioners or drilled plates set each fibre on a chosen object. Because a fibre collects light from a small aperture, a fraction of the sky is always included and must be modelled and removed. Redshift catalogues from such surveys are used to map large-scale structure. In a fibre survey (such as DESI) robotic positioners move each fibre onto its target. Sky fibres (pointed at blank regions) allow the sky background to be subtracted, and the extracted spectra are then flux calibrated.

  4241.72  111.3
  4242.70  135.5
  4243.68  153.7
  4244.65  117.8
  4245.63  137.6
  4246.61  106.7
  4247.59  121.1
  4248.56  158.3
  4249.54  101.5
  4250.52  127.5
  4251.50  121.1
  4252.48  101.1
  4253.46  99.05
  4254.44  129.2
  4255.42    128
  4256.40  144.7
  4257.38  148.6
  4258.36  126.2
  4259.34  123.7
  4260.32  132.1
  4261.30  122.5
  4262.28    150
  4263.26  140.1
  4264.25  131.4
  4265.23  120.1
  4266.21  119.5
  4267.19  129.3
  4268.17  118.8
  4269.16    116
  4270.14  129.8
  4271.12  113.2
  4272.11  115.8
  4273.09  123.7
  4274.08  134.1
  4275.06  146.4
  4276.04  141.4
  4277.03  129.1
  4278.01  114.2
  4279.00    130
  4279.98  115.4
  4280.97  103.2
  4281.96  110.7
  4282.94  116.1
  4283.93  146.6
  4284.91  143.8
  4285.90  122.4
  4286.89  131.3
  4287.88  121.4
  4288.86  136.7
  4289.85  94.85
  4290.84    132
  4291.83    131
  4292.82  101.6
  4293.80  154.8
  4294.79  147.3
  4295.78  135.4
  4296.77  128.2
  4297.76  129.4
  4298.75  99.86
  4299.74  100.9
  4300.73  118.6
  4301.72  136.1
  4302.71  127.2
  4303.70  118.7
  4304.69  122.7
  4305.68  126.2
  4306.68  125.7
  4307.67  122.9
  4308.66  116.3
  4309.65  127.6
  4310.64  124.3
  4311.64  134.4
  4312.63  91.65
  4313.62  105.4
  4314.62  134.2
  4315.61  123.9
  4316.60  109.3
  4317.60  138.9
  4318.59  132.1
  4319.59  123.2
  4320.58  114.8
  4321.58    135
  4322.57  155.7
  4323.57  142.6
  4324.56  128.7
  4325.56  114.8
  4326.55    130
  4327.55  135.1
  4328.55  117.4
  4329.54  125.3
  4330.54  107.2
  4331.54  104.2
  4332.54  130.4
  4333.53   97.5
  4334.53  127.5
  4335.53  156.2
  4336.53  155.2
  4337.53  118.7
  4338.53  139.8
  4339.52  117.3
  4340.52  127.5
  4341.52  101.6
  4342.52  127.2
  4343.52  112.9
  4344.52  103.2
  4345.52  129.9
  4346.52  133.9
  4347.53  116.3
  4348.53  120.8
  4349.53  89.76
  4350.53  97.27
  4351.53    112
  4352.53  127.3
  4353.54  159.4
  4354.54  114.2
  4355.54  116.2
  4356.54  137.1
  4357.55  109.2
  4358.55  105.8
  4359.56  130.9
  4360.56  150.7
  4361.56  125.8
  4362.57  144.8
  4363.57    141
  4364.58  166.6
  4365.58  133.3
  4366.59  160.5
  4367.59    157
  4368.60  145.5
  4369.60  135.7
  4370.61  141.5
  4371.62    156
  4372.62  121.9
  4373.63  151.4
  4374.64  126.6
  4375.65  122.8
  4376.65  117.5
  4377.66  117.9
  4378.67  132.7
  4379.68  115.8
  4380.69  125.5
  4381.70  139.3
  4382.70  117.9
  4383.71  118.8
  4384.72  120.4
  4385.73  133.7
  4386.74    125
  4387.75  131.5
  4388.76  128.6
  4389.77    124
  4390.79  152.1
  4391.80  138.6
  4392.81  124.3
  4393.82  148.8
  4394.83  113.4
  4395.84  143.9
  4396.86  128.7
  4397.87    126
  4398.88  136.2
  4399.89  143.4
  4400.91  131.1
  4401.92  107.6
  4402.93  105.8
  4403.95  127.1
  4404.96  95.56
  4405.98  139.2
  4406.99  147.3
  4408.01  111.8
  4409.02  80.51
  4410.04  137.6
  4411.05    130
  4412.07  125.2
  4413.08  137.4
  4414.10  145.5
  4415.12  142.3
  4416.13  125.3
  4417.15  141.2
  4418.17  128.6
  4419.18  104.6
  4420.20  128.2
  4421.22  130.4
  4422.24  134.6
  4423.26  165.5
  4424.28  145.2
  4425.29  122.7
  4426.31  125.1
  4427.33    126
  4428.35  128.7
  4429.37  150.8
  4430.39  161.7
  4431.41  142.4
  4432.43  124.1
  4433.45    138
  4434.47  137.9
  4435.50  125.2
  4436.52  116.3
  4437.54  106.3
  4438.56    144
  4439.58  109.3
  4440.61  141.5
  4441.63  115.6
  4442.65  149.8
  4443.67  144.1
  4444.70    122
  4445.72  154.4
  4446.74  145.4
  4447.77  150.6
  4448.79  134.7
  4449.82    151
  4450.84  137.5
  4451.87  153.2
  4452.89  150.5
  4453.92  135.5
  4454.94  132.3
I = 1.7 A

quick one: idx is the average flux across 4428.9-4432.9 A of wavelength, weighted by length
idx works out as 145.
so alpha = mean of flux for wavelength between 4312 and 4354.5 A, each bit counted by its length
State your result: 123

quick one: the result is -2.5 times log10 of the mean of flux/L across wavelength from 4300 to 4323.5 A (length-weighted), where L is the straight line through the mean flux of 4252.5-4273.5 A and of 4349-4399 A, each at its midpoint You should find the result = 0.03 mag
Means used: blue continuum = 126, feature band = 125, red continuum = 131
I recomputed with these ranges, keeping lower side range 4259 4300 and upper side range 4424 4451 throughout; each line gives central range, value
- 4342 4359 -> 1.53 A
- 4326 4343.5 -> 0.67 A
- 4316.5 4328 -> -0.20 A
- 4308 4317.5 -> 0.62 A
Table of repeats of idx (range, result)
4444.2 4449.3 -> 142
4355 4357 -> 127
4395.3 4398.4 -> 133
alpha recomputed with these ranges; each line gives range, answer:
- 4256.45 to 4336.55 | 126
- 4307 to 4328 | 126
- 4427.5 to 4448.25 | 135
